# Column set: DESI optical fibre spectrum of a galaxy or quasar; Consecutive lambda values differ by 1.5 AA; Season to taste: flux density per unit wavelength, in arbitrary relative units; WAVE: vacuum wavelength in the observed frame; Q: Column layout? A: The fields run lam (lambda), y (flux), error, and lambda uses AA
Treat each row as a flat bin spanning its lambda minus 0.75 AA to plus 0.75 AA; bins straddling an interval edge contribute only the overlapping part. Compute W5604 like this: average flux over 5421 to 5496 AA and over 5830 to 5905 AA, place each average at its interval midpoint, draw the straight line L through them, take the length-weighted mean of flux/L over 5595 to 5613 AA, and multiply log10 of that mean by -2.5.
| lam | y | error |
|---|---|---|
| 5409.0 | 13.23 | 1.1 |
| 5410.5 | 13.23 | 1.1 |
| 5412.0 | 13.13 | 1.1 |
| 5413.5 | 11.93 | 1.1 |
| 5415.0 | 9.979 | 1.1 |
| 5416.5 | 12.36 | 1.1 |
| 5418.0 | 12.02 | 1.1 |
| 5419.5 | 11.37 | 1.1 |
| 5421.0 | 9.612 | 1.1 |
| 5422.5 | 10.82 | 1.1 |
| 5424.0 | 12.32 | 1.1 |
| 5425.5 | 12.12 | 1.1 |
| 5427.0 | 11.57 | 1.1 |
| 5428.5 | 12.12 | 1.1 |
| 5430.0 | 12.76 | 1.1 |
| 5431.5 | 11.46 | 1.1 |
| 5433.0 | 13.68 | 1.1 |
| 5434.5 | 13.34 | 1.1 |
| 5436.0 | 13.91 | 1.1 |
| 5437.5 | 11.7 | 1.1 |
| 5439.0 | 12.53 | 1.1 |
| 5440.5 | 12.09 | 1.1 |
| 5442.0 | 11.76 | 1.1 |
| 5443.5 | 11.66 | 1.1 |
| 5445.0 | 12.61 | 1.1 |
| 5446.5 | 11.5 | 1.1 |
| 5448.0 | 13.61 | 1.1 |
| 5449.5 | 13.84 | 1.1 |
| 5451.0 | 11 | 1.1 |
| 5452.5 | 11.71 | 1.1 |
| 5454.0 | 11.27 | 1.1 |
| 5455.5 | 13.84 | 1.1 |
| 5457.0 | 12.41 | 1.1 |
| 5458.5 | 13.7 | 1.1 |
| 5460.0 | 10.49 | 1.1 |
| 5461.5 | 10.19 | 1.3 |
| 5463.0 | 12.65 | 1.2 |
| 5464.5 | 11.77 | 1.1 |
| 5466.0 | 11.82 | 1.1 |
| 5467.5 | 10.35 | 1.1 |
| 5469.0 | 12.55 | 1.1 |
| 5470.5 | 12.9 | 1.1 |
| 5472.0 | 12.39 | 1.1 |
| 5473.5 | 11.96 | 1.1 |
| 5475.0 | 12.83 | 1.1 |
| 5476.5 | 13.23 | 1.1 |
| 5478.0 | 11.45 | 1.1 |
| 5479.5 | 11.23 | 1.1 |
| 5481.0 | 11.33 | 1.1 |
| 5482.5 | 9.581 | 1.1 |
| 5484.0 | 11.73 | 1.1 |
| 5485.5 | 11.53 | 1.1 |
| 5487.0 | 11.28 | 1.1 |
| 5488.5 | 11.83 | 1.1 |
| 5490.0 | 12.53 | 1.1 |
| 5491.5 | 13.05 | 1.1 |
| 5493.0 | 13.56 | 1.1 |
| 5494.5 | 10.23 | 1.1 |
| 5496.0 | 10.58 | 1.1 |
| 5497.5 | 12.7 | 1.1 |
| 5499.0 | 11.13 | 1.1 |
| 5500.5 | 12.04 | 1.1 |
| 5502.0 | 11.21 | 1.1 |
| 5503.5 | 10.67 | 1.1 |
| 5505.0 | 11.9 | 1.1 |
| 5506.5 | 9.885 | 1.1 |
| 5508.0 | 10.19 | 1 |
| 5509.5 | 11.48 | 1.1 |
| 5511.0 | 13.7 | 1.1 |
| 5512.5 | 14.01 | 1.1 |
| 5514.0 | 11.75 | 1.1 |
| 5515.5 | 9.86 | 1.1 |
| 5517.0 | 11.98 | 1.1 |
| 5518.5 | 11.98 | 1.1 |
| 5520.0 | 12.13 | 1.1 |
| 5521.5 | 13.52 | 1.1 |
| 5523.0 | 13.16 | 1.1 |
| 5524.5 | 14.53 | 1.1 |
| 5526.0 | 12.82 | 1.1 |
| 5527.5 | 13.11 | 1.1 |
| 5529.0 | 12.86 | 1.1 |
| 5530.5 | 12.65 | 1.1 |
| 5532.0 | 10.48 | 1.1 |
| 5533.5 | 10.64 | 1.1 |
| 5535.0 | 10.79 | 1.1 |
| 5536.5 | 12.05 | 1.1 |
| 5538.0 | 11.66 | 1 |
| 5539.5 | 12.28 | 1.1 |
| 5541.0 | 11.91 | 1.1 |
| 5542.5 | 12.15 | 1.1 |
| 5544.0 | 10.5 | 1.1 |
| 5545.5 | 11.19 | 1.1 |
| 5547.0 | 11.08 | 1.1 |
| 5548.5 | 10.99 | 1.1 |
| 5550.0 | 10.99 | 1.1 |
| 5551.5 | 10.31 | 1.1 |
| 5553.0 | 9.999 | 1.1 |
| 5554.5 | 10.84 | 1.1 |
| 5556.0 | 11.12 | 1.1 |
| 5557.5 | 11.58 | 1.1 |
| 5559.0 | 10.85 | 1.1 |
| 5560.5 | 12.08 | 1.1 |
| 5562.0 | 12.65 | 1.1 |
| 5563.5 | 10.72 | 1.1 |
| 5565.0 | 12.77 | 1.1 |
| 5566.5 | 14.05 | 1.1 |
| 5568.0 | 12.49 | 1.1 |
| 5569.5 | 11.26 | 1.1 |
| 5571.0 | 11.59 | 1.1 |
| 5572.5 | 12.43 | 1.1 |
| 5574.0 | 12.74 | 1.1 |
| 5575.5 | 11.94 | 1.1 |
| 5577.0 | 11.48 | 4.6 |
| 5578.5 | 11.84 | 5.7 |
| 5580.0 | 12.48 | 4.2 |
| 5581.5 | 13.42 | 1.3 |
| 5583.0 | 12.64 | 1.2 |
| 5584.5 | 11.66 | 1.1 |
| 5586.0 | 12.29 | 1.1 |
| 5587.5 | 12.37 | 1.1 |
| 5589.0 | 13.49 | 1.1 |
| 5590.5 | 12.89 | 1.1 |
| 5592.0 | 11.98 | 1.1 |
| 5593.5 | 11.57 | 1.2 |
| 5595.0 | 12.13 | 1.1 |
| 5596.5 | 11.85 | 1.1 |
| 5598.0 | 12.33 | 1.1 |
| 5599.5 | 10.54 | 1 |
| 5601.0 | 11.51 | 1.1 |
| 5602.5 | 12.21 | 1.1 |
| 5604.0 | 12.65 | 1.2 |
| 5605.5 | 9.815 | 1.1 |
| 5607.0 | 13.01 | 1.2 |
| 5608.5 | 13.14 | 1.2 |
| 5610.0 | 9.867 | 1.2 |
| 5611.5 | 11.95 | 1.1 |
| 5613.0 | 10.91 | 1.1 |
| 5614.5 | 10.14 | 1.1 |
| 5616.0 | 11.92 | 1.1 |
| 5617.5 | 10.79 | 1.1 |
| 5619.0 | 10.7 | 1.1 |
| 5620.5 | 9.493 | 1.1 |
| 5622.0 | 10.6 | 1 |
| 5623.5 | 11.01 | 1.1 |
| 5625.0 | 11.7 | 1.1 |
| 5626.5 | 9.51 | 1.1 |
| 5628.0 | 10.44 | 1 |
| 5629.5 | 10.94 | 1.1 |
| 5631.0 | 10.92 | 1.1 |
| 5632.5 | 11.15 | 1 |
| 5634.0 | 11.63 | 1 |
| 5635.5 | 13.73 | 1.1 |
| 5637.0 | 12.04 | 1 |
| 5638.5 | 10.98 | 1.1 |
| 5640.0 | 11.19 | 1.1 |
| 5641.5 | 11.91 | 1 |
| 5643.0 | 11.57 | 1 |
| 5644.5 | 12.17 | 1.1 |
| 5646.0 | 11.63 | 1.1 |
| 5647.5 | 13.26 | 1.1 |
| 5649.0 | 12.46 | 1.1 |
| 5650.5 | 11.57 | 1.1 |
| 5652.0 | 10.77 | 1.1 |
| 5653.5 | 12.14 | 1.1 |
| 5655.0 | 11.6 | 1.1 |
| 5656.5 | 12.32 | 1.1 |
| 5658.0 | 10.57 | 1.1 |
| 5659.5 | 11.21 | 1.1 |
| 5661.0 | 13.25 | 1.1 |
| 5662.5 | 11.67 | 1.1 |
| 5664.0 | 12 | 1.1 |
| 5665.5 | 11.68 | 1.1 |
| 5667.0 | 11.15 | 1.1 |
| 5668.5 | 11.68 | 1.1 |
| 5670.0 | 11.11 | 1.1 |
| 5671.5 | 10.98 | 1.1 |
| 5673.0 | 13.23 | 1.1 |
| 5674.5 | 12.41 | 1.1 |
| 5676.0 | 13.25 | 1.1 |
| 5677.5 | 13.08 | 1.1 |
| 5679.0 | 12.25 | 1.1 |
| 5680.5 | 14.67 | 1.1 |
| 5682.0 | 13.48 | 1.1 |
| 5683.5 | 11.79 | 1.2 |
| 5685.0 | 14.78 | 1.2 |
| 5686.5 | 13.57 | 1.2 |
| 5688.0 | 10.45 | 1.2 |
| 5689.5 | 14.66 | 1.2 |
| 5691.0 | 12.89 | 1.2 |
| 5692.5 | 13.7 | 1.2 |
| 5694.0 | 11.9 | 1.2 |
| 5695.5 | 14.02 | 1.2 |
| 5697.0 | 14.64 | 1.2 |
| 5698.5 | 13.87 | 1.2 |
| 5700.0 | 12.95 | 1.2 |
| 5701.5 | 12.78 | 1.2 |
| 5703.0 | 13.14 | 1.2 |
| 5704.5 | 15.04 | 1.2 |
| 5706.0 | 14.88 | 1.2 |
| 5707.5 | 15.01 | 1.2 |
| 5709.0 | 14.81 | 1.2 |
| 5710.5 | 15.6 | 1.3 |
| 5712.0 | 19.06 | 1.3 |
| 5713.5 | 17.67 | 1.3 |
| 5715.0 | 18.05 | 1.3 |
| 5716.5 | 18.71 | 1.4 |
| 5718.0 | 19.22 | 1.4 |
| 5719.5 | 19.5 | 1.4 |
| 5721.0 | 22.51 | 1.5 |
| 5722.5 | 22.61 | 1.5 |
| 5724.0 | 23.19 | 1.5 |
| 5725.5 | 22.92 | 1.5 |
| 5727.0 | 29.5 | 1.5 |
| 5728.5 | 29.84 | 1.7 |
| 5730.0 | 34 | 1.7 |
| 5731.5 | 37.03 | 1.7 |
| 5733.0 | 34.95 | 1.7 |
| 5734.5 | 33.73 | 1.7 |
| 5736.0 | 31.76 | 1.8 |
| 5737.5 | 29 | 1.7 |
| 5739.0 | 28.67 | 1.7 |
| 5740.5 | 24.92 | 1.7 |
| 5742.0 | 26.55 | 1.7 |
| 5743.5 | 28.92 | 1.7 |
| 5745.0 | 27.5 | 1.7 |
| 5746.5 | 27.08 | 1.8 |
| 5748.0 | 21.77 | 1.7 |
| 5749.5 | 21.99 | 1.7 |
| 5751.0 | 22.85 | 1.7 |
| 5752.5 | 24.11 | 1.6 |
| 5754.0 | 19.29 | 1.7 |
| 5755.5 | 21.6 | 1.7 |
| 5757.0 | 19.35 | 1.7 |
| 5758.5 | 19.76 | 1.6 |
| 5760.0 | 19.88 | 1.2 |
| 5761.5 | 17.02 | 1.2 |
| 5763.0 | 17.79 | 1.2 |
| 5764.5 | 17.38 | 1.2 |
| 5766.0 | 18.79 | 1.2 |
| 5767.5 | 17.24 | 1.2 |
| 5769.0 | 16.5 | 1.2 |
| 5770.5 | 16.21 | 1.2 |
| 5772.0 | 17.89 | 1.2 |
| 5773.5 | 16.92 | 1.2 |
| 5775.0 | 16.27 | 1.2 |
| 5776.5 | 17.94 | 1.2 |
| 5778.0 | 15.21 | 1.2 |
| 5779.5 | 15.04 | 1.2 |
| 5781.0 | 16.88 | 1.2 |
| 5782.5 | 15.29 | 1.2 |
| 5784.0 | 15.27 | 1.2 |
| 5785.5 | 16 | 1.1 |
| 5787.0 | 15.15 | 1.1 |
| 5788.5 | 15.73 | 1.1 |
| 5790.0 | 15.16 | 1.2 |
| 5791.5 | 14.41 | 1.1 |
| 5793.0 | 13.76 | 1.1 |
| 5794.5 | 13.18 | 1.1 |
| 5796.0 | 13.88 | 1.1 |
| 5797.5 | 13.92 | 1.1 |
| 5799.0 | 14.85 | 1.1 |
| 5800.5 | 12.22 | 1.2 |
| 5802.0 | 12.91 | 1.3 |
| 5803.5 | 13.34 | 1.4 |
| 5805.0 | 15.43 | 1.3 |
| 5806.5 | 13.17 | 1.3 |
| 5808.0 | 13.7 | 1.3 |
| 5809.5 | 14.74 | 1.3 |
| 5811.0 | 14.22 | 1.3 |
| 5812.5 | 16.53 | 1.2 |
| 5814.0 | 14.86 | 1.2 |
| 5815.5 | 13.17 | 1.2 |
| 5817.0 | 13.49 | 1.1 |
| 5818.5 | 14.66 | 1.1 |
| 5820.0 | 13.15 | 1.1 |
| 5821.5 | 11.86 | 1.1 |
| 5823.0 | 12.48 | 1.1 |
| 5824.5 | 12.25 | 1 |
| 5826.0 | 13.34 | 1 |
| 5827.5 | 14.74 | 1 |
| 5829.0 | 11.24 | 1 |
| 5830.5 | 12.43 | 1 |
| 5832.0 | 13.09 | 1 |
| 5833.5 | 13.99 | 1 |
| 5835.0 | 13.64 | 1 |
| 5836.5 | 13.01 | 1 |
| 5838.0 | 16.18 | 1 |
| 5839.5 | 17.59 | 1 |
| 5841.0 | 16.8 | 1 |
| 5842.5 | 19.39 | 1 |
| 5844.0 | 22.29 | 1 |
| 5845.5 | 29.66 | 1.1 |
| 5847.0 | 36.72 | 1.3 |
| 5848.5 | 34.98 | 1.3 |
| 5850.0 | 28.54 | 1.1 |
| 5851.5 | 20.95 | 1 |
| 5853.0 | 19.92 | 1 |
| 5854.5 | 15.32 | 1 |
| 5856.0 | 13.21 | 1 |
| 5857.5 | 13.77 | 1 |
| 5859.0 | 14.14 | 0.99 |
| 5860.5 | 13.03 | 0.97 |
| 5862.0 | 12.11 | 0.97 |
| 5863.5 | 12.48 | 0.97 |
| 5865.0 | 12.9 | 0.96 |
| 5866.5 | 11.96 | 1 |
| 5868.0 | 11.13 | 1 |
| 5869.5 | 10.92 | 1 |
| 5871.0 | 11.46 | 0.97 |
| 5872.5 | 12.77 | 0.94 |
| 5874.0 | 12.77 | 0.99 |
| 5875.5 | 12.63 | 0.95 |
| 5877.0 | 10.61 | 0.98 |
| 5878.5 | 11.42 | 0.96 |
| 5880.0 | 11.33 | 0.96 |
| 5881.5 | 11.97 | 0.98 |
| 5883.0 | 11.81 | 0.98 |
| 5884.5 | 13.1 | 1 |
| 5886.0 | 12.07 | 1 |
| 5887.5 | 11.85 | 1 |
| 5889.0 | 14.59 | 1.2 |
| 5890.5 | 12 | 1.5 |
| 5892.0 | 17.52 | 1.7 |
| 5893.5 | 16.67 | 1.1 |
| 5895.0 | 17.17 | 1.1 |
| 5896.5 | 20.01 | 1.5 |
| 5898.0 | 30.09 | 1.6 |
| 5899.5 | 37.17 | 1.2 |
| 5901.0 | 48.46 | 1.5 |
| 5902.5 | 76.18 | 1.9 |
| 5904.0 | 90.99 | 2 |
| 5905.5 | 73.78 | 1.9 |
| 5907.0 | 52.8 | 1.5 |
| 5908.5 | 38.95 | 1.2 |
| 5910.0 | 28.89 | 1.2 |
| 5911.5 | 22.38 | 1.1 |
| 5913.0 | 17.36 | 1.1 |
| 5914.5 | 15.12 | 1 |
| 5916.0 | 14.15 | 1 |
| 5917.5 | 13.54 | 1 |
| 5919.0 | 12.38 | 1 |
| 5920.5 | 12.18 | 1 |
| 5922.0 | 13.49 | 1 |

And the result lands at 0.26 mag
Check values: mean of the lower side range 12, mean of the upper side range 20.1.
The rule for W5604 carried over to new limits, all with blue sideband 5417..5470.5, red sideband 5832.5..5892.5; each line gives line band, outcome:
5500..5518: 0.099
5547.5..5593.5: 0.111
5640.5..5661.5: 0.173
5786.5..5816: 0.076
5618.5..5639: 0.234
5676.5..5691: 0.082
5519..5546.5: 0.064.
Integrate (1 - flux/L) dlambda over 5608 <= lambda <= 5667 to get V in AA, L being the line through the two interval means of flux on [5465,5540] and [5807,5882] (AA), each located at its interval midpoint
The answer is 8.2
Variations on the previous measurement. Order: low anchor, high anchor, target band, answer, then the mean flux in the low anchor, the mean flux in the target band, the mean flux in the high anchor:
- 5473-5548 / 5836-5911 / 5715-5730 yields -4.25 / 11.8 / 23.4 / 22.8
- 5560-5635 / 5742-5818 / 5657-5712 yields 4.87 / 11.7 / 13.1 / 17.2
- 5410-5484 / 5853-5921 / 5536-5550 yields 2.58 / 12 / 11.5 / 21.5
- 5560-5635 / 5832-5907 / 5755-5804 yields 5.57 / 11.7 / 16.1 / 21.5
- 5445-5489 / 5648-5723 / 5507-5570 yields 3.73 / 11.9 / 11.8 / 13.9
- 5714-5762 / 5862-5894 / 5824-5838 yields 2.86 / 24.9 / 13.3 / 12.5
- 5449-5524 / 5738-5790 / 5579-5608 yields 5.29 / 11.9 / 12.2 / 19.6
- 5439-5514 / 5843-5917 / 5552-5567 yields 2.71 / 11.9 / 11.6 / 22.9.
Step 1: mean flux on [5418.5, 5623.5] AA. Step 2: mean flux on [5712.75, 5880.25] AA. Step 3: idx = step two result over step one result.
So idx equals 1.5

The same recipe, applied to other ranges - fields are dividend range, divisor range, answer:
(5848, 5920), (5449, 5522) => 1.86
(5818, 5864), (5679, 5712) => 1.23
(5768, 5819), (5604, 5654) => 1.31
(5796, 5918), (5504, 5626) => 1.65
